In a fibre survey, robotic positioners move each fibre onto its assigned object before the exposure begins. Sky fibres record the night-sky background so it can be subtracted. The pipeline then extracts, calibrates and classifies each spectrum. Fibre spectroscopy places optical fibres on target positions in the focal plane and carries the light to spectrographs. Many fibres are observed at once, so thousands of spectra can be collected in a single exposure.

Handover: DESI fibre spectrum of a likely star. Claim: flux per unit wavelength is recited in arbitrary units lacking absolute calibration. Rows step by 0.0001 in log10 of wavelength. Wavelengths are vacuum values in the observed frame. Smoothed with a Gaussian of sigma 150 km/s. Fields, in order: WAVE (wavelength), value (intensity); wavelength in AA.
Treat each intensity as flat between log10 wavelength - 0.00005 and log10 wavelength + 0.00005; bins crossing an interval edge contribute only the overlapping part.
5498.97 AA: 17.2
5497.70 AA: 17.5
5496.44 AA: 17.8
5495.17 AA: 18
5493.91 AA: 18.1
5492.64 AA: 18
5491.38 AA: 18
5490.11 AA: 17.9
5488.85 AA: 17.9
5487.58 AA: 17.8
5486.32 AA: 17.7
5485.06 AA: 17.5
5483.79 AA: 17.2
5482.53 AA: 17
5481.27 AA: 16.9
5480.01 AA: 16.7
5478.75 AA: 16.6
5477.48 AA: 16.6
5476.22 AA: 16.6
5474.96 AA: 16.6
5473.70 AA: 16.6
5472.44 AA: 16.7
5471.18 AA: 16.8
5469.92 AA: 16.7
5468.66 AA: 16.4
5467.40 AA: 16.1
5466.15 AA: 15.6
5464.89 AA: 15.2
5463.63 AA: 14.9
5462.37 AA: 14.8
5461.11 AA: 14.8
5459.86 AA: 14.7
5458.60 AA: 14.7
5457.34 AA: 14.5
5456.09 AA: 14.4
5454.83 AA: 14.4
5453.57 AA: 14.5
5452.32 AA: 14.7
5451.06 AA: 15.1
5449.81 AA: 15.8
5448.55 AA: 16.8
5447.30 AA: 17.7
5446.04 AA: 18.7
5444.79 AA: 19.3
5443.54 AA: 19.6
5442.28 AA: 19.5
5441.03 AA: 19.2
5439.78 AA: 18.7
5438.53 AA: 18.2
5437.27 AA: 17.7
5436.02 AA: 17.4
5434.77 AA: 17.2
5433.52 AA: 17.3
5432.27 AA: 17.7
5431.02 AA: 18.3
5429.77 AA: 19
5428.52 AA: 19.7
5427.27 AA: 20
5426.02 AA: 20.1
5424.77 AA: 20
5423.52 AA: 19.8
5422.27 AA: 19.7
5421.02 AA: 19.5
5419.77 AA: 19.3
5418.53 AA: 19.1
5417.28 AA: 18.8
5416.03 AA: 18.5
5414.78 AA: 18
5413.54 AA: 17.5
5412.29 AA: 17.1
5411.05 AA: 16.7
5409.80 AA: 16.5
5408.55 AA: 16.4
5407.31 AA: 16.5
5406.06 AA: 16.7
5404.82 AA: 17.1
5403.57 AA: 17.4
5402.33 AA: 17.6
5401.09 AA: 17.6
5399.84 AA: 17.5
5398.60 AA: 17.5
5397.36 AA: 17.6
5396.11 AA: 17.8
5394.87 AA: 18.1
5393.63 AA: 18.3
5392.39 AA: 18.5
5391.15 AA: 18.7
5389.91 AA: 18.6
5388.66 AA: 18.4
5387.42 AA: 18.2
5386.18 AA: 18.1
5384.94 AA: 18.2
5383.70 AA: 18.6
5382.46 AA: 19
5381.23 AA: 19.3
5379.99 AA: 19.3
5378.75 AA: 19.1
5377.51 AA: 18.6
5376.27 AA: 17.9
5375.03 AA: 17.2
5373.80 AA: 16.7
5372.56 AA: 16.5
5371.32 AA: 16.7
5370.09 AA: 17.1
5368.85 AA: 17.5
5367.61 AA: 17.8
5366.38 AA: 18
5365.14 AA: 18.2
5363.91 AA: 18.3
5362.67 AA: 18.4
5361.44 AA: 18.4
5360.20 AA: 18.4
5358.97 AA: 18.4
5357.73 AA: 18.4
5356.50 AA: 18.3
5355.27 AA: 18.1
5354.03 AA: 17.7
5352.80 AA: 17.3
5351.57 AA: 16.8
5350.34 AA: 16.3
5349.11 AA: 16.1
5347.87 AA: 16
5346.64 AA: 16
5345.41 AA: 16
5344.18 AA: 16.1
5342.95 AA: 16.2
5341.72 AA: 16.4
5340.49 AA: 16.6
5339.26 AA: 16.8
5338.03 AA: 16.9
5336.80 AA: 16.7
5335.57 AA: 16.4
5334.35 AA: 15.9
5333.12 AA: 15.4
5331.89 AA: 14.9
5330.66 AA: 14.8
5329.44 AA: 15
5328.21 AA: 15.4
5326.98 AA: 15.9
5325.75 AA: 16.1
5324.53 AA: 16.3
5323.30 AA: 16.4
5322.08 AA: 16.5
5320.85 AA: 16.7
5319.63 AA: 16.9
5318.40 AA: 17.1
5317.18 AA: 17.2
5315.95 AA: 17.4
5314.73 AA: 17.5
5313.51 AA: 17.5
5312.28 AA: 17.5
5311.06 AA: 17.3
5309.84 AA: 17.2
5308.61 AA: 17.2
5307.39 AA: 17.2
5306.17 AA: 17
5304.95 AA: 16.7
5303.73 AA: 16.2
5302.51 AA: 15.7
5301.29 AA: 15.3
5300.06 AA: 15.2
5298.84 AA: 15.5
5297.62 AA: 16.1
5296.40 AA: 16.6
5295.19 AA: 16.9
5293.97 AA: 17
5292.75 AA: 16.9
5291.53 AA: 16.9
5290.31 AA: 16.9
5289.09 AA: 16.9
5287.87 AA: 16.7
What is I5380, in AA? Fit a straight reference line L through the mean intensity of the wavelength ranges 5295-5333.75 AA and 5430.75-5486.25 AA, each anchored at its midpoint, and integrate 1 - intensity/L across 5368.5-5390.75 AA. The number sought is -2.1 AA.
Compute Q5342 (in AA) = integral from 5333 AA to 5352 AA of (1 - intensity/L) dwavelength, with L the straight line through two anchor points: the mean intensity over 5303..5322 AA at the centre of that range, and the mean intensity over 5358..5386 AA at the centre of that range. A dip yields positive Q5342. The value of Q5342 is 1.4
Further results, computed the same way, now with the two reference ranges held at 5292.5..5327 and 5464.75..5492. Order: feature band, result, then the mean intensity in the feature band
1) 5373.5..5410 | -2.49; 17.9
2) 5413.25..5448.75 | -4.01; 18.7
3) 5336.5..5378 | -1.31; 17.3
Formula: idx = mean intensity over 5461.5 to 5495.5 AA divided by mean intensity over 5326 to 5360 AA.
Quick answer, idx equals 1.02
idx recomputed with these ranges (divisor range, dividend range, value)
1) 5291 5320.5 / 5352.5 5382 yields 1.07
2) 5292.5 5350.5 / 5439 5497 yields 1.02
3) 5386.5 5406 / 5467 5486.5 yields 0.94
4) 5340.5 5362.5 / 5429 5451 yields 1.05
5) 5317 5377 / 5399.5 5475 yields 1.03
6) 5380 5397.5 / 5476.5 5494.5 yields 0.94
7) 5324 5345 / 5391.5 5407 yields 1.10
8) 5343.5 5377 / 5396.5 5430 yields 1.05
